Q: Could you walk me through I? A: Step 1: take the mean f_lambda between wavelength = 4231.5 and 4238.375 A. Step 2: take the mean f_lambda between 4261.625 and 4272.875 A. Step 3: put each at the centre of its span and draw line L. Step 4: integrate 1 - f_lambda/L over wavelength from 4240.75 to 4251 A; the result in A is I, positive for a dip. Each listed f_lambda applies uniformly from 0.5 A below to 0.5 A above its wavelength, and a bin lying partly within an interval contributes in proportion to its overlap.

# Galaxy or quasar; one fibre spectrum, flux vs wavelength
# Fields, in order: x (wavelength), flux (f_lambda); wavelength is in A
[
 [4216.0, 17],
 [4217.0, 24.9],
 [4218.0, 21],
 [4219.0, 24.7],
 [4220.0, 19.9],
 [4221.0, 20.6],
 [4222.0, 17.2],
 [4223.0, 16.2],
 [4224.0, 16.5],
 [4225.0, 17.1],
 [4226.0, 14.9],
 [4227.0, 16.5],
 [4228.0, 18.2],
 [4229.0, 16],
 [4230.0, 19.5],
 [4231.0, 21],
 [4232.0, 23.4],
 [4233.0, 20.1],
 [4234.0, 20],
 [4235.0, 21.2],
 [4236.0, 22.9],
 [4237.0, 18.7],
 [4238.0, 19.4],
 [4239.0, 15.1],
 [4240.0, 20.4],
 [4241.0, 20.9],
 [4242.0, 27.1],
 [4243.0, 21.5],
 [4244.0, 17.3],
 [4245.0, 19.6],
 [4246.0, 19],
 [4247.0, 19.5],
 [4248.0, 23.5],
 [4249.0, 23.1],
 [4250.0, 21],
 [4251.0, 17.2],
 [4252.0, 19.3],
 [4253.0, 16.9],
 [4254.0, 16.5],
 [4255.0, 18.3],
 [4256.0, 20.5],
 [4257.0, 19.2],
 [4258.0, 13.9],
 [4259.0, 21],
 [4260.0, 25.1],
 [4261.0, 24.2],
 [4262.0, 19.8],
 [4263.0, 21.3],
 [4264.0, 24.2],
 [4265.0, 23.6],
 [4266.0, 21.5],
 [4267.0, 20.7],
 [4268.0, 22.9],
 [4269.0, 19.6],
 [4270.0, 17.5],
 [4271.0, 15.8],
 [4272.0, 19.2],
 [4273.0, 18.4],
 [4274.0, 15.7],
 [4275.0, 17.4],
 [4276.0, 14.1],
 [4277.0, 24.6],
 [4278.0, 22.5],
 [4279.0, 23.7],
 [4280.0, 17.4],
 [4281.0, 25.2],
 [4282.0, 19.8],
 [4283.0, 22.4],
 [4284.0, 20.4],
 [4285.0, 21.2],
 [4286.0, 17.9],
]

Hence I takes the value -0.17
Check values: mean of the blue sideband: 20.8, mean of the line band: 21.1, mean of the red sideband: 20.5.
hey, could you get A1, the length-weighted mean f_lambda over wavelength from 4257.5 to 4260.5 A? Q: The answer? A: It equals 20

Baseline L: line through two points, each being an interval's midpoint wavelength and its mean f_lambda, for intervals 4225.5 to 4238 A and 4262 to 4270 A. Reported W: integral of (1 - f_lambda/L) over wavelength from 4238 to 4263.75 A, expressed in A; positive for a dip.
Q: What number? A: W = 0.63 A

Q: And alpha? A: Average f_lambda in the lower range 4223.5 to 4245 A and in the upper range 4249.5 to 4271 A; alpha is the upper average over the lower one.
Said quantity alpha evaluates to 1.03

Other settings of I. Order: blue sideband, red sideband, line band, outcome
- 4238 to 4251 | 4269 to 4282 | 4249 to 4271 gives -0.3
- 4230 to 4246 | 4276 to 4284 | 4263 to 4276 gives 1.1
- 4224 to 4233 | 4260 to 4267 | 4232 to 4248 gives -0.6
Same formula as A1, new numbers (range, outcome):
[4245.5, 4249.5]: 21.3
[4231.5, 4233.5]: 21.8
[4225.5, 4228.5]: 16.5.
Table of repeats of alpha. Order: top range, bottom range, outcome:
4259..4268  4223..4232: 1.27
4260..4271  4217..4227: 1.14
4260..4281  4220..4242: 1.07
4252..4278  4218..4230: 1.09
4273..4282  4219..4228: 1.12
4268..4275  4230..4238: 0.87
